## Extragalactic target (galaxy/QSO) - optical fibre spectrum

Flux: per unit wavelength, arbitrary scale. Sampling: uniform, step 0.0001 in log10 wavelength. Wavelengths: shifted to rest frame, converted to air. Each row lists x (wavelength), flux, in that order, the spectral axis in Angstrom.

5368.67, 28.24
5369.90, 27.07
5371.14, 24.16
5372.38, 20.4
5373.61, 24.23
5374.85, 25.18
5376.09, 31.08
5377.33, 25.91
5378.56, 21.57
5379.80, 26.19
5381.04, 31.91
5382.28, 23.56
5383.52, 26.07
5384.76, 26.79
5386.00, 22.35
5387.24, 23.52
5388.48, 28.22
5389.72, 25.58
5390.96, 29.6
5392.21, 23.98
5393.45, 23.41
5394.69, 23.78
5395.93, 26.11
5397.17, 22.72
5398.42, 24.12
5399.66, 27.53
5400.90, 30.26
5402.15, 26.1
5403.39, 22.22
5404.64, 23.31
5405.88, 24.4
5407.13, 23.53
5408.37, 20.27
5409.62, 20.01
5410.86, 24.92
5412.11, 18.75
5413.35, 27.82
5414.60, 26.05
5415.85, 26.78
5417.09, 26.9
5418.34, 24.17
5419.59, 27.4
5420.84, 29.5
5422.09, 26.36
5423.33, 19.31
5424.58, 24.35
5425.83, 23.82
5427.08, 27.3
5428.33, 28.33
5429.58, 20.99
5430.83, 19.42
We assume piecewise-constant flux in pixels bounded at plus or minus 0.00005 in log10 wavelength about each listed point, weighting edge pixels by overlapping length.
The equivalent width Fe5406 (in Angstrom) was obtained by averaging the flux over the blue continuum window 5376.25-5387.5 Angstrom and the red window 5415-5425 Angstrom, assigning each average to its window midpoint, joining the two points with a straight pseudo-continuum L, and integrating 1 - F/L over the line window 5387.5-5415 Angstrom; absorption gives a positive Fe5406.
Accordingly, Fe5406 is 1.1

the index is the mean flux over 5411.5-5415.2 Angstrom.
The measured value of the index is 24.2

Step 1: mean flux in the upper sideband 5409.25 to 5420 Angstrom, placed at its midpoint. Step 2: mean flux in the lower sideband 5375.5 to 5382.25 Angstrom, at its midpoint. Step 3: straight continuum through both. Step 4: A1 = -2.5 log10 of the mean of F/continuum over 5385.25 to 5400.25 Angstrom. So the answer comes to 0.05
